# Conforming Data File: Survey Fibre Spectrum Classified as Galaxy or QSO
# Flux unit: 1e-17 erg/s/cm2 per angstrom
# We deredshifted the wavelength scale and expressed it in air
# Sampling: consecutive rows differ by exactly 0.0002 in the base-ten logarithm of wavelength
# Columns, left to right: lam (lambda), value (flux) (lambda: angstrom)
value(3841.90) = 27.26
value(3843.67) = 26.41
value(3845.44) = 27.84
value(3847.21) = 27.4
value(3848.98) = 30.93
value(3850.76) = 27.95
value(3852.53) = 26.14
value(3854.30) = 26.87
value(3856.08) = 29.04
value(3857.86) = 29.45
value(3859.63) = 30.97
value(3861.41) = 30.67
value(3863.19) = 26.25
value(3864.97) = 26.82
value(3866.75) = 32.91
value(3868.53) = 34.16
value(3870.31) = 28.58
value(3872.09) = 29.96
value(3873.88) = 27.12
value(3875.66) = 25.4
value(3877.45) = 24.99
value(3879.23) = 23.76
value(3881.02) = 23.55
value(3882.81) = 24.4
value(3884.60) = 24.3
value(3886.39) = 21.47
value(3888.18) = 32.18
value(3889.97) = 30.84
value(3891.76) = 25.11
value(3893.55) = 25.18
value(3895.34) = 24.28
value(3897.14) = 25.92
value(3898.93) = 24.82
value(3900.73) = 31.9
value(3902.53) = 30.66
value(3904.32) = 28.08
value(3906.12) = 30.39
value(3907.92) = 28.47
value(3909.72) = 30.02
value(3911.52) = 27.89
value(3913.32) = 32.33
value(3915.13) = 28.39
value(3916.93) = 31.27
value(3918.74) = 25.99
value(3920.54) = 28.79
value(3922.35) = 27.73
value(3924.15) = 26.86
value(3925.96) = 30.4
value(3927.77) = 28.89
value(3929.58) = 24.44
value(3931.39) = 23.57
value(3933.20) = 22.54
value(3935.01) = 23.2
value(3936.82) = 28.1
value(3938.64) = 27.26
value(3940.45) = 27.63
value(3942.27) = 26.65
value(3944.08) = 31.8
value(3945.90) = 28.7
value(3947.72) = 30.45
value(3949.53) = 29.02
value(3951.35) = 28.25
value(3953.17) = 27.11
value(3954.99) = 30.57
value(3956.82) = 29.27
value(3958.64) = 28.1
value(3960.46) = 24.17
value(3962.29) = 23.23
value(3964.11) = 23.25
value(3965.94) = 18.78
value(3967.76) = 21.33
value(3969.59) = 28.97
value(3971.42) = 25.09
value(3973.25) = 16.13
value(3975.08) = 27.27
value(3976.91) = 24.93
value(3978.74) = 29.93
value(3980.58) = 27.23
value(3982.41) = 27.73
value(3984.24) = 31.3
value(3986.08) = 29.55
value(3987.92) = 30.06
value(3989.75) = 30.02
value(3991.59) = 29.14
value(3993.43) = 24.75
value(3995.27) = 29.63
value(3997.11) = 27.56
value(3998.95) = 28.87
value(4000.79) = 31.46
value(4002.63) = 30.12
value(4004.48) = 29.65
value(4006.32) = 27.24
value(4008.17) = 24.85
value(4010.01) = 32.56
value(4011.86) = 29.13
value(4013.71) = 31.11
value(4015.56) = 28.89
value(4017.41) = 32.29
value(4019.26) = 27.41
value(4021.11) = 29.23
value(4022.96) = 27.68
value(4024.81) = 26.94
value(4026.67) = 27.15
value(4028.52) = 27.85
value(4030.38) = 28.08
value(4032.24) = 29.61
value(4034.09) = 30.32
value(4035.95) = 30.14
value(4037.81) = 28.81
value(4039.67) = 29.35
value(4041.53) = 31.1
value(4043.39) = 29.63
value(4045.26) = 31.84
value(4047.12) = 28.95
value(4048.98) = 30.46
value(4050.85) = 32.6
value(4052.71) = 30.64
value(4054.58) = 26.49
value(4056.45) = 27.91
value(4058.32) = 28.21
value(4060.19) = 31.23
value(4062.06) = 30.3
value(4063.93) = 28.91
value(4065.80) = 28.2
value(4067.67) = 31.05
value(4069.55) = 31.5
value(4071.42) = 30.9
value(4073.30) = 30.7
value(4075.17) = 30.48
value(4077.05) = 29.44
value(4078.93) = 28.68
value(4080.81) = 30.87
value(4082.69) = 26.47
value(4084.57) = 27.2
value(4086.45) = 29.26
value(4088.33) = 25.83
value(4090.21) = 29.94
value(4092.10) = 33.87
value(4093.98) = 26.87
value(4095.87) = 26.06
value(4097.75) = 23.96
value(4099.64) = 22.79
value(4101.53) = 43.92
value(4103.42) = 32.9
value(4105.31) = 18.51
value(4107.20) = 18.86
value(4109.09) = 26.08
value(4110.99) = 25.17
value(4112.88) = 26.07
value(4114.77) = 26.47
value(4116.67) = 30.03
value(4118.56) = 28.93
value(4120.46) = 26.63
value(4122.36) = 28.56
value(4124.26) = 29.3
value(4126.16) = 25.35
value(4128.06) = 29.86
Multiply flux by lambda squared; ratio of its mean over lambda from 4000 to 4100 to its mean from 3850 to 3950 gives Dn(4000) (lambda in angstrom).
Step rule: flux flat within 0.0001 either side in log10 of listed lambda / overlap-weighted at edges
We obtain 1.1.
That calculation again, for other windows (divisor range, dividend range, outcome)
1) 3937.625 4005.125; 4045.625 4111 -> 1.11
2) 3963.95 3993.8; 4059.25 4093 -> 1.18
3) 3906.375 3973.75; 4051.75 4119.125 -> 1.13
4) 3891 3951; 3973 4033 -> 1.07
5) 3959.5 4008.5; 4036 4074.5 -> 1.16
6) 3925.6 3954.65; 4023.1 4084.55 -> 1.14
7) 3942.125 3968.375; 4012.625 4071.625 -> 1.15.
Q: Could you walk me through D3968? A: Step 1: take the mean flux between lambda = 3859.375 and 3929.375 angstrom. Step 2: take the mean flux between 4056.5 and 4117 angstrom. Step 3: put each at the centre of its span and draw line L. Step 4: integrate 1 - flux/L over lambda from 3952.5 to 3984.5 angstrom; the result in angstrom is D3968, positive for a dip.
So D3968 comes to 2.78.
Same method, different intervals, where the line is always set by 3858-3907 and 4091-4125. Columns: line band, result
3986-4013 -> -1.4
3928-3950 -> 0.5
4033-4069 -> -3.0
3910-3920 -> -0.6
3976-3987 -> -0.4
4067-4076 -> -1.1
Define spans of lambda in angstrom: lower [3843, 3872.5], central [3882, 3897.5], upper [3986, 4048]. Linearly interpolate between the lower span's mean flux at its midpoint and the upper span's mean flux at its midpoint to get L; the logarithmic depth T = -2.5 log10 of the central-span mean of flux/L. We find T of 0.12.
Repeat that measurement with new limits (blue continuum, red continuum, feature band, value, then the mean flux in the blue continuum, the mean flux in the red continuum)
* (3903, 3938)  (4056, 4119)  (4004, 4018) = -0.047 mag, 27.8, 28.5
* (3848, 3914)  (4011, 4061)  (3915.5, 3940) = 0.057 mag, 27.9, 29.4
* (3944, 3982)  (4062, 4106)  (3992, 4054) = -0.060 mag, 26.3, 29.1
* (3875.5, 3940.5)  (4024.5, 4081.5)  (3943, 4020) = 0.023 mag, 27.1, 29.6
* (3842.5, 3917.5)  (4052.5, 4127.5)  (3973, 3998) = 0.013 mag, 28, 28.3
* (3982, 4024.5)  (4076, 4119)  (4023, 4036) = 0.012 mag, 29.1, 27.7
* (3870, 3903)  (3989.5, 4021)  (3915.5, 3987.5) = 0.041 mag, 26.5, 29.1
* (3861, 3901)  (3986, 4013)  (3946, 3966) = 0.050 mag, 27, 29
